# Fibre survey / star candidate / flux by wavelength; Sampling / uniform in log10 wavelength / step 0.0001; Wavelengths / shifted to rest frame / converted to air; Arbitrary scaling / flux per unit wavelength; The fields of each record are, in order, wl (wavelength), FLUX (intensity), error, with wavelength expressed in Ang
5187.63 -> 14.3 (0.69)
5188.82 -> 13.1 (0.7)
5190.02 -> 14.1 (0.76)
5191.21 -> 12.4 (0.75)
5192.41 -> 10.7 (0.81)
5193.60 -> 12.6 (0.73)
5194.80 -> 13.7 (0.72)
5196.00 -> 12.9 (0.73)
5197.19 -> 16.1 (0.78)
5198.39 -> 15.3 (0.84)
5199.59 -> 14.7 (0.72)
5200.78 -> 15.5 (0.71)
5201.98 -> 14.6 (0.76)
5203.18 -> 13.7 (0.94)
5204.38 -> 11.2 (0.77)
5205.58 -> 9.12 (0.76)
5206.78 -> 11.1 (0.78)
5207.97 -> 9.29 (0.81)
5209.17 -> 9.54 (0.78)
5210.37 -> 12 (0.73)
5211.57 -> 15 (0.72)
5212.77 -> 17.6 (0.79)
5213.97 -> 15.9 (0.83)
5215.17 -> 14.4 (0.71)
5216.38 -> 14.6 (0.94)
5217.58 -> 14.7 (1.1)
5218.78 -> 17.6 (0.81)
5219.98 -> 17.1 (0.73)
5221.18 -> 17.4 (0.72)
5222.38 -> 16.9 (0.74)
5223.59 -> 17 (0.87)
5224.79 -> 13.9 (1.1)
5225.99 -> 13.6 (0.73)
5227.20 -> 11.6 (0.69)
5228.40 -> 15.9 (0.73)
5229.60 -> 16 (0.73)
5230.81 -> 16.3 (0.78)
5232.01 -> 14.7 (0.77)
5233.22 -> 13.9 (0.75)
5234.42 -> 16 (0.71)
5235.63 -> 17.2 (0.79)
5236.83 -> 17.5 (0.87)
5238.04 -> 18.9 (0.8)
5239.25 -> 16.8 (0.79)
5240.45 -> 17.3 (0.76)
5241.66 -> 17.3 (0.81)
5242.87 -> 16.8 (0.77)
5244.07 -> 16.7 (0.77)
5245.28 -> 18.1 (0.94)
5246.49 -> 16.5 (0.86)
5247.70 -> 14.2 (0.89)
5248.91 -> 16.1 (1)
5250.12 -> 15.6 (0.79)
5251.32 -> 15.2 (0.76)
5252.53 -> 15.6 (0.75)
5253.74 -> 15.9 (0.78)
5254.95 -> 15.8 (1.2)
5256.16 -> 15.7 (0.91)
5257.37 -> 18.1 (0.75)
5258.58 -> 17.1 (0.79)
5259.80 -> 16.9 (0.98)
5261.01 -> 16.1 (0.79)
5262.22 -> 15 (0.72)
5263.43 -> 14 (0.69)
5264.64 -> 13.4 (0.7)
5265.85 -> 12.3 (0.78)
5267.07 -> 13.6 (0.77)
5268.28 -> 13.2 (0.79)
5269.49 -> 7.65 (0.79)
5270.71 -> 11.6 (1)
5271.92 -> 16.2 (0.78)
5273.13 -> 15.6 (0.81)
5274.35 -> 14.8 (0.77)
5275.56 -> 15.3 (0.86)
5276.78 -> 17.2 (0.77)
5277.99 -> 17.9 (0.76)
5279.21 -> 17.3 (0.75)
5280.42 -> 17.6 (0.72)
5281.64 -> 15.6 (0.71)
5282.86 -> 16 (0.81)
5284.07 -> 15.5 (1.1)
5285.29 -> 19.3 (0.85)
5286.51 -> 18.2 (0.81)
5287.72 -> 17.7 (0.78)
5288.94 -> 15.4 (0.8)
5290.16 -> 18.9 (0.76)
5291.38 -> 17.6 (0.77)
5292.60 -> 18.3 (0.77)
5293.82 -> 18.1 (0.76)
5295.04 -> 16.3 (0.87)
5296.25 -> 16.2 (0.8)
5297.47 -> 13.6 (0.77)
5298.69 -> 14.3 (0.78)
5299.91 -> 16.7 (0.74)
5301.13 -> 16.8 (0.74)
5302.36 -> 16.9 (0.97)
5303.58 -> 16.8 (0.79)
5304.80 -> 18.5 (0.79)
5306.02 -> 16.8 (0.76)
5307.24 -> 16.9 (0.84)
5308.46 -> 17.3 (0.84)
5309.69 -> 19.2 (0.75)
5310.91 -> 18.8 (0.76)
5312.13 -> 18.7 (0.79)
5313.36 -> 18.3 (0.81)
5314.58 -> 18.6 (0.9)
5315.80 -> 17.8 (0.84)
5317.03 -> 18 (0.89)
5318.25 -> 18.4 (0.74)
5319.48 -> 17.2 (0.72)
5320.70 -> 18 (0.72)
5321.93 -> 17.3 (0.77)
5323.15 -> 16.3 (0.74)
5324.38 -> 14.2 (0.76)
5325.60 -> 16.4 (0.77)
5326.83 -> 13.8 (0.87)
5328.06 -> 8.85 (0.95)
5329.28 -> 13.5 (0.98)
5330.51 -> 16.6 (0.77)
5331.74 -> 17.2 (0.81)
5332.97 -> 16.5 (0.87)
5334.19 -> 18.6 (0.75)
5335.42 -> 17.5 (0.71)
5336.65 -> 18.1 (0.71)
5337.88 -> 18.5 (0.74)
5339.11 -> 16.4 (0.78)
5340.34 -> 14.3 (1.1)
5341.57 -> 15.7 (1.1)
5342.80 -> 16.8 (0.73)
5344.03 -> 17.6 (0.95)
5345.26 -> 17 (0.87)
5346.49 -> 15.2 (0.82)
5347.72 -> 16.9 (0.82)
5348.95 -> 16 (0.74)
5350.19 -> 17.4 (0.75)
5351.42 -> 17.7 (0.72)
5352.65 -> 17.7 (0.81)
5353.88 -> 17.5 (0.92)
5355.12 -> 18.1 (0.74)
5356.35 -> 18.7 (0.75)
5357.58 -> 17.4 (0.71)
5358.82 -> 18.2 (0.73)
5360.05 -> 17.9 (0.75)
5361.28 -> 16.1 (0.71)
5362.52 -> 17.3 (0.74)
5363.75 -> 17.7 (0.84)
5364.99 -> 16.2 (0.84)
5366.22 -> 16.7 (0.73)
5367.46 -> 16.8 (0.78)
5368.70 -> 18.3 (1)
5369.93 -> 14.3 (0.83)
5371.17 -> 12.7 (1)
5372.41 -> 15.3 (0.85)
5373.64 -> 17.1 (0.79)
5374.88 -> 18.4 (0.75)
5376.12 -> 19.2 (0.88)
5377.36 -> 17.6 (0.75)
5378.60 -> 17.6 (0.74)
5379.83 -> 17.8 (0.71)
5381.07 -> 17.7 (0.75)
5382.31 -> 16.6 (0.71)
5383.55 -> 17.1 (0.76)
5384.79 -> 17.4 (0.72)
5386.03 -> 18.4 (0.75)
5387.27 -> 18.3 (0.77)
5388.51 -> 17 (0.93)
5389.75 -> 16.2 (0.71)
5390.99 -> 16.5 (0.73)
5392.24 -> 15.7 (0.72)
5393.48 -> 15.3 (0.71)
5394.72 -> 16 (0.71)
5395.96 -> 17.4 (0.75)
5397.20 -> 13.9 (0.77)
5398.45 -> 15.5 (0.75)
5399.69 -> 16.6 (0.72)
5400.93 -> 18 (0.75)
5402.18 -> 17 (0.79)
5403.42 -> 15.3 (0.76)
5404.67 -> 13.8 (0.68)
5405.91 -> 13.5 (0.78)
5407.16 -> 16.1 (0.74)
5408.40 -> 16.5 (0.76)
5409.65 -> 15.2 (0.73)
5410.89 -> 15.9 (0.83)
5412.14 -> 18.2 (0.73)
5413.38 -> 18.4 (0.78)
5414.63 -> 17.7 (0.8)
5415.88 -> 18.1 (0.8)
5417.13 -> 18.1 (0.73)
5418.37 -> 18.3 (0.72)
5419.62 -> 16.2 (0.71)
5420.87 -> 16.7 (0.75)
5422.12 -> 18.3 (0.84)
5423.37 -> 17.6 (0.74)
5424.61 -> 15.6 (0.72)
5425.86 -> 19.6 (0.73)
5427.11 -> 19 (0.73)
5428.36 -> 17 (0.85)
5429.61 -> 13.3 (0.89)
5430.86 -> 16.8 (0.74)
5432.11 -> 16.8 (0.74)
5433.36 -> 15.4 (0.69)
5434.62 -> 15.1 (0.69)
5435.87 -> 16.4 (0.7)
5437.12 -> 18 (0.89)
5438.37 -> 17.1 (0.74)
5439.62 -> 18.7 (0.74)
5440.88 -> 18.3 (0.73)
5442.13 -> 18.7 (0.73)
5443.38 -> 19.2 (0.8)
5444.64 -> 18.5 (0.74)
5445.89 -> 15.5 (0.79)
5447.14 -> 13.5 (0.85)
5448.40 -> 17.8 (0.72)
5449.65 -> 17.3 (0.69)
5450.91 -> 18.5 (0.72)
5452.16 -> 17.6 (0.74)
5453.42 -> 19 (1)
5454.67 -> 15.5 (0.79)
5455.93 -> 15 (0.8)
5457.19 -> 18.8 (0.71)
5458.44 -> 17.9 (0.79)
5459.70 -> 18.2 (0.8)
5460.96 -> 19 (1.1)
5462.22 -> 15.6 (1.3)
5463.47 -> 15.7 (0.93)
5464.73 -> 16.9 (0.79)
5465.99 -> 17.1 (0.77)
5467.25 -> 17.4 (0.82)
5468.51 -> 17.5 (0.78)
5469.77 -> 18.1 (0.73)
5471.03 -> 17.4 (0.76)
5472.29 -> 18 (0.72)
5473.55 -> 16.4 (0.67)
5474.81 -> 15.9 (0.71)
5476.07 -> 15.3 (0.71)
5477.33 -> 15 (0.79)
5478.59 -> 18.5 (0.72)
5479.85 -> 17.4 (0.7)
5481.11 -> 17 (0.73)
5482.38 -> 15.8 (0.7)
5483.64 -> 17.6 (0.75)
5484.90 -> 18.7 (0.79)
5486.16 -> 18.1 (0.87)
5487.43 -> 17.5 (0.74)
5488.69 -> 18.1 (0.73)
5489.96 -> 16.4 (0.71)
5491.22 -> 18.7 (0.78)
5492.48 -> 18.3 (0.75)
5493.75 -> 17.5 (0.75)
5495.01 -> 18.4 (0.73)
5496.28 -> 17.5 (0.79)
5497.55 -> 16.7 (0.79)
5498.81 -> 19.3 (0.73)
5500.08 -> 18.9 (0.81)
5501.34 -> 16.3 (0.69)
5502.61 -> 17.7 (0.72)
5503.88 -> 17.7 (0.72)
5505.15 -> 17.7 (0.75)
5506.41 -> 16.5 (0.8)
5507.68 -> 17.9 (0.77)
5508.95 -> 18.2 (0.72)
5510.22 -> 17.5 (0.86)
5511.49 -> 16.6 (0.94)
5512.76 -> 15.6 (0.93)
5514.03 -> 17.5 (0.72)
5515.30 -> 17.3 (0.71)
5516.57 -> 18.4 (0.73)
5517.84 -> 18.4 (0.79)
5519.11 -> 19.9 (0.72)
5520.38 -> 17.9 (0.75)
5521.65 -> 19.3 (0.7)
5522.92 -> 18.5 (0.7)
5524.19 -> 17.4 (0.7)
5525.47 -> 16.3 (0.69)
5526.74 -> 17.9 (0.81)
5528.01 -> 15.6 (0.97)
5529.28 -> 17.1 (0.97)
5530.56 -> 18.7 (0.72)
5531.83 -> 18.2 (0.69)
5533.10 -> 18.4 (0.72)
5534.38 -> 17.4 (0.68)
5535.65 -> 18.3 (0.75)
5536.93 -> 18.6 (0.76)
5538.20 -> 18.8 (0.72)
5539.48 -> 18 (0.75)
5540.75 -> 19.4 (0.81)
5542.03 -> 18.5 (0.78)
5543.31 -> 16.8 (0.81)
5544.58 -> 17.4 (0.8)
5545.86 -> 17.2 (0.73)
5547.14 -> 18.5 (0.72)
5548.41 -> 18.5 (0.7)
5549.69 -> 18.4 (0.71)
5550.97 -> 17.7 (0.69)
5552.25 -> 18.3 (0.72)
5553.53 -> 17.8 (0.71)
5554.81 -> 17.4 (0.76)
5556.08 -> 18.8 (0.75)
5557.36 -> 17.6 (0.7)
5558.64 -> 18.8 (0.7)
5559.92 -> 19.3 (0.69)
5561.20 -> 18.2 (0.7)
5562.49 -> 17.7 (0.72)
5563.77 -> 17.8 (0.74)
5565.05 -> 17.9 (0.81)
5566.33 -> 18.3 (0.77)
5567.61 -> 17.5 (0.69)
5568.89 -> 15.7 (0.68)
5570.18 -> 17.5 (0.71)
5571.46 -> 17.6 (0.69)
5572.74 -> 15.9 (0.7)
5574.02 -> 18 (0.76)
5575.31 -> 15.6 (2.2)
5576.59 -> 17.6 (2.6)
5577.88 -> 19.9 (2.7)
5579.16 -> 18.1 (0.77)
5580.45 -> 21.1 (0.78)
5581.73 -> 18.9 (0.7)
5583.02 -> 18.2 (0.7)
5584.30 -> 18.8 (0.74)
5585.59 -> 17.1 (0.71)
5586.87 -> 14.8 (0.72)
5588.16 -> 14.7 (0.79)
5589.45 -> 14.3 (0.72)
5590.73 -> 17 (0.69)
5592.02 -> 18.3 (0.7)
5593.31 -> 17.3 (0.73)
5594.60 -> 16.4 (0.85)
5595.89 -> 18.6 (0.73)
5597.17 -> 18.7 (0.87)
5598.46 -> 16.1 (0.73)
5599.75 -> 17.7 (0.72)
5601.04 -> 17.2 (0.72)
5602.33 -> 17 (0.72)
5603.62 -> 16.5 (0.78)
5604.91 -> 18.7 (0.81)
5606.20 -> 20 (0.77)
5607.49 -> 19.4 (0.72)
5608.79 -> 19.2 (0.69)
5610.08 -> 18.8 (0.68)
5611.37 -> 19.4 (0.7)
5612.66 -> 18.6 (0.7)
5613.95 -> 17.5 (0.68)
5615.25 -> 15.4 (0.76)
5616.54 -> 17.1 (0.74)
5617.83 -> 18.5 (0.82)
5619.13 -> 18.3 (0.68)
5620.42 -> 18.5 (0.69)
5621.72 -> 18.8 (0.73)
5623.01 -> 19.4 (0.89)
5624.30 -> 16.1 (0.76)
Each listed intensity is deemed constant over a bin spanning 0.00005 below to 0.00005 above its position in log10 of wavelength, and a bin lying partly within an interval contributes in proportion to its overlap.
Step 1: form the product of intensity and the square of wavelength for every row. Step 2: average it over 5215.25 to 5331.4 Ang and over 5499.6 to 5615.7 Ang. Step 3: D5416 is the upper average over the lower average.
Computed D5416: 1.22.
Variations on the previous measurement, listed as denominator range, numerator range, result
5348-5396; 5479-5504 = 1.08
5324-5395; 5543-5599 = 1.14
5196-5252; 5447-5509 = 1.26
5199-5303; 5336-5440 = 1.15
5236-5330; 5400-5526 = 1.13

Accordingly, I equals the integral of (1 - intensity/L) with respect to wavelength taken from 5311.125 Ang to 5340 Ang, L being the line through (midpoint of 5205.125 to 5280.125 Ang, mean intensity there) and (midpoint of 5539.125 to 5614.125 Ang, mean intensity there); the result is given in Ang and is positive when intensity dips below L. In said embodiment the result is -1.59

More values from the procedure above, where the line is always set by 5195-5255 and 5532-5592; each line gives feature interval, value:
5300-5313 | -1.54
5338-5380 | -1.96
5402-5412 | 0.66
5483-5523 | -1.15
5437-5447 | -0.56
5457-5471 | -0.34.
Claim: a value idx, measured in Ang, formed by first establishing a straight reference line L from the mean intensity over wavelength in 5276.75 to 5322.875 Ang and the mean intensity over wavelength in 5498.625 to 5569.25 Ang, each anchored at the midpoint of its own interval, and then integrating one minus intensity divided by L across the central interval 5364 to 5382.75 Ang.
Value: 0.7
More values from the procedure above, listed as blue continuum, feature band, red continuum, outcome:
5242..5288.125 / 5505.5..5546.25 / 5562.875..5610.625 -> -1.3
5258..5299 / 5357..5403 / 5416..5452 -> -0.4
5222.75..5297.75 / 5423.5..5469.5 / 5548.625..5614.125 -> -0.4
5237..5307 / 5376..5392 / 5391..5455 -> -0.7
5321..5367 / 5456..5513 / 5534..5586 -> 0.5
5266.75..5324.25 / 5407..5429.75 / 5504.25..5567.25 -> 0.1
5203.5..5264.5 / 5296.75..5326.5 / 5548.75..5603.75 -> -2.4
